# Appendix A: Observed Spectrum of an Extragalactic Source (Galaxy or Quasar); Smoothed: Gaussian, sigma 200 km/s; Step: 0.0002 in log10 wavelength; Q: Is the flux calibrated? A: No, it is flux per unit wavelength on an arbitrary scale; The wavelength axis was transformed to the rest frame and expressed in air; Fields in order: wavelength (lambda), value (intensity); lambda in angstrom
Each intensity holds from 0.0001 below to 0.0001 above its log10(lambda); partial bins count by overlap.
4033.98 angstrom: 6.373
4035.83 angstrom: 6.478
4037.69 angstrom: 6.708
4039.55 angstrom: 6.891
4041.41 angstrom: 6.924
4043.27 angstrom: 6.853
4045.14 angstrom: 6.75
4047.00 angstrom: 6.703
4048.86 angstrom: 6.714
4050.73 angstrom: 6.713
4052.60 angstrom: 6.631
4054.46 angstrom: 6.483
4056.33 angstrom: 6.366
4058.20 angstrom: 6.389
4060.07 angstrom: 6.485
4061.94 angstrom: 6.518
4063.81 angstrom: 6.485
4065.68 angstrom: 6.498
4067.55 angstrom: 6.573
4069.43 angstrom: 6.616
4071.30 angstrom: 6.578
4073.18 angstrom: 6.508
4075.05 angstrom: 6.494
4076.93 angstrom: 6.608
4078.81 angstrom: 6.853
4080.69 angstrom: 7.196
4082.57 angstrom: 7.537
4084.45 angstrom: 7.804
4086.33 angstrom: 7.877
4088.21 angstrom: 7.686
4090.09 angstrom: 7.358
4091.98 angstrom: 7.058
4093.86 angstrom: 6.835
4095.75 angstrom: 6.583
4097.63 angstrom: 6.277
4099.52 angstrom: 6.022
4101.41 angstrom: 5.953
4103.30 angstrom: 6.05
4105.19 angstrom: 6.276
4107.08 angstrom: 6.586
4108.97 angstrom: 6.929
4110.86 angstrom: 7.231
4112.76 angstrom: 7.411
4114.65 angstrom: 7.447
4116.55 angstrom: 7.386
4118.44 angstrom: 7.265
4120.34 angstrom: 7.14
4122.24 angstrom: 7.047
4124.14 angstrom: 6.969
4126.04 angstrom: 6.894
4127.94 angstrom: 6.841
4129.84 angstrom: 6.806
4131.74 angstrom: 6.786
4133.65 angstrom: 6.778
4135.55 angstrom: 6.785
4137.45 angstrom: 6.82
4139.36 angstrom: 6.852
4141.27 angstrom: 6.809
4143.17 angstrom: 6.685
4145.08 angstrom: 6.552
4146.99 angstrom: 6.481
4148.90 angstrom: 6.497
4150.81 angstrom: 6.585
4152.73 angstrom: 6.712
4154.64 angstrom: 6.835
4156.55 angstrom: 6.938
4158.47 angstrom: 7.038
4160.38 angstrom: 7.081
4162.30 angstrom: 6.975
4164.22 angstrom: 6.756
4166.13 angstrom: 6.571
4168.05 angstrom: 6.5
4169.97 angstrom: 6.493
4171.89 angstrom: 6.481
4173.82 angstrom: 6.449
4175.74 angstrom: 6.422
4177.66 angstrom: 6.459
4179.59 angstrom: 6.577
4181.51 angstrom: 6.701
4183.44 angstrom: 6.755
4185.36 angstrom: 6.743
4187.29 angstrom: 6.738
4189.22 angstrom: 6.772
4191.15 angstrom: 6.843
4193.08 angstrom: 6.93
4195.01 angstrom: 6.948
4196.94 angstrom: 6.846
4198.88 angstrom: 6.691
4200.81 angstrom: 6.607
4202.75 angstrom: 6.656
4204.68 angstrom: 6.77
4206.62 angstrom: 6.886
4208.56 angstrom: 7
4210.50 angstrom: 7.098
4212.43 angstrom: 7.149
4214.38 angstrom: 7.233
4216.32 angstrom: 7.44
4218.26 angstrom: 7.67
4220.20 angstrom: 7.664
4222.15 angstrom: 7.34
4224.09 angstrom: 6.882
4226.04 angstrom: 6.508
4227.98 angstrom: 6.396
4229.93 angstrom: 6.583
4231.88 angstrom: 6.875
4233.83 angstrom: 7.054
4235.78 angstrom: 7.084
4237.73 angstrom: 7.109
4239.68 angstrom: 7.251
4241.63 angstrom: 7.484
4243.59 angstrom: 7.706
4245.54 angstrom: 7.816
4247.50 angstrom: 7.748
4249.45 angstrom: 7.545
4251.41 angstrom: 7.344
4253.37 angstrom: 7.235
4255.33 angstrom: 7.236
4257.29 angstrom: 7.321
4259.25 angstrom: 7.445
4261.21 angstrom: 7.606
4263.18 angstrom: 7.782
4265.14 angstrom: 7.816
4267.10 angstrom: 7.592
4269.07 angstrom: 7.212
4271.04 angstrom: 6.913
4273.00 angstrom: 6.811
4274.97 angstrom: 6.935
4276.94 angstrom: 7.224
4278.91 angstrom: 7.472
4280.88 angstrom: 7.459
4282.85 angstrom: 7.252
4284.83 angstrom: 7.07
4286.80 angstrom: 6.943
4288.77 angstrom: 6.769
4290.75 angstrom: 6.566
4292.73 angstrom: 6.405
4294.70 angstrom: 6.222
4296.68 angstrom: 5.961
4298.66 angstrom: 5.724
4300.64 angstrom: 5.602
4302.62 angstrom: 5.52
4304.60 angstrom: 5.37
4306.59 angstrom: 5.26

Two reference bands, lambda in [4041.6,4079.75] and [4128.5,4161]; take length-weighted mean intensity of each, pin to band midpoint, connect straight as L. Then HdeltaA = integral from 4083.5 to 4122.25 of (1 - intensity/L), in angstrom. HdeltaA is -1.6 angstrom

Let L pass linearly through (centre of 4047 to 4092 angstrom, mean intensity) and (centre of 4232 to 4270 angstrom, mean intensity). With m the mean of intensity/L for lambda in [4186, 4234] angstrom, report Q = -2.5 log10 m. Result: 0.05 mag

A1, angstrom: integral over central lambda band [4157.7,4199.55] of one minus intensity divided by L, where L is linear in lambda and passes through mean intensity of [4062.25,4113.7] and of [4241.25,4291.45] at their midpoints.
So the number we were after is 2.09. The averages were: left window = 6.81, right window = 7.32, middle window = 6.72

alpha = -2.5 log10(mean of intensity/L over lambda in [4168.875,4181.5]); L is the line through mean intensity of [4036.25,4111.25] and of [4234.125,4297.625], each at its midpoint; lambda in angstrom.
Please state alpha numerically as 0.08 mag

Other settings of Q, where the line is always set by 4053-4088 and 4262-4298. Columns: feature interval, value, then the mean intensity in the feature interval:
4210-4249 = -0.04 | 7.21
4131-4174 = 0.03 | 6.72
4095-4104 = 0.11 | 6.17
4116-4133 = -0.02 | 7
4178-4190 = 0.03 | 6.7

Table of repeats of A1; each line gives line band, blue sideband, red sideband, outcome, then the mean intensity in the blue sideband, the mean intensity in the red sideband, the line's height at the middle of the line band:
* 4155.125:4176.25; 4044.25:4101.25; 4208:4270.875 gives 1.0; 6.76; 7.29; 7.05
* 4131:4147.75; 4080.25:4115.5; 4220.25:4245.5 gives 0.6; 6.95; 7.08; 6.99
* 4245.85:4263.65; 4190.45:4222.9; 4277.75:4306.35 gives -2.1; 7.04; 6.42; 6.7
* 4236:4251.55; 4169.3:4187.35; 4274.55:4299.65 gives -1.9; 6.58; 6.76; 6.69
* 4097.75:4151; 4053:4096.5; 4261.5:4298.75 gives 0.8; 6.84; 6.99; 6.88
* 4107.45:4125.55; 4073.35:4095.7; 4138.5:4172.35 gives -0.6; 7.16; 6.72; 6.96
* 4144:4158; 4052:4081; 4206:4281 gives 0.5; 6.57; 7.25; 6.9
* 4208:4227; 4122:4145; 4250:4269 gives 0.1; 6.82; 7.47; 7.26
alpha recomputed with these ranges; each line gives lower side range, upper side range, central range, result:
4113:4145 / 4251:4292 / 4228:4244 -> 0.013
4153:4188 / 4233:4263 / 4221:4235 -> 0.063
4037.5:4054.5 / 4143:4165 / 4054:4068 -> 0.046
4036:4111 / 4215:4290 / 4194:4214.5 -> 0.035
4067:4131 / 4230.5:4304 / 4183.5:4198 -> 0.024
